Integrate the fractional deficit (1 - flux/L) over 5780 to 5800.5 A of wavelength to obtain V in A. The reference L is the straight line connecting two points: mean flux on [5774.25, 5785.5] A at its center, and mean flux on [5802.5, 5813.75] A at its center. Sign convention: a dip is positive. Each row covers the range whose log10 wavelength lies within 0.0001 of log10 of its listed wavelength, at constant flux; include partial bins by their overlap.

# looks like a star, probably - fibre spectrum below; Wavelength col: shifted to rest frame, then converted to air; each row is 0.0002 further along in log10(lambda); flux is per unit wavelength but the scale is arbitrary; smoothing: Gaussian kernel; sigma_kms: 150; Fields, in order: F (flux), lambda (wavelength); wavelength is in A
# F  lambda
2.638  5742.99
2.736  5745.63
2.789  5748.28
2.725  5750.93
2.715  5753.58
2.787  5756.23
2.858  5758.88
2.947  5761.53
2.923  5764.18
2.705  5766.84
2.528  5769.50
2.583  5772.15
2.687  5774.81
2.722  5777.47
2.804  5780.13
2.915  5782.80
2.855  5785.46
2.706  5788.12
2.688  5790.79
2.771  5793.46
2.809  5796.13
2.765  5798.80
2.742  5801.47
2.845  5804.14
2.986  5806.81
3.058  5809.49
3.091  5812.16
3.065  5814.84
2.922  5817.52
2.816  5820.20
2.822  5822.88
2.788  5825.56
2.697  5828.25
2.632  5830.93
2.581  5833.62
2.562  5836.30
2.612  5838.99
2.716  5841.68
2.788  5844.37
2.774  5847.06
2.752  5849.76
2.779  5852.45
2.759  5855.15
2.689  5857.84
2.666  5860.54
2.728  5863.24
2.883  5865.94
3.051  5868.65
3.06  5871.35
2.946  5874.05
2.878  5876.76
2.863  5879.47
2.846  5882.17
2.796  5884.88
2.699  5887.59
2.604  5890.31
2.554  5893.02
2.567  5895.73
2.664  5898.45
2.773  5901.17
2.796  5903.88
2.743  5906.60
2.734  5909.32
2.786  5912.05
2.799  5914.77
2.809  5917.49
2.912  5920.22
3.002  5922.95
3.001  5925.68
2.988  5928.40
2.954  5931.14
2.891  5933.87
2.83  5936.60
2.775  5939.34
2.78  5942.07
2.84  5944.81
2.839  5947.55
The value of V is 0.6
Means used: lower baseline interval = 2.8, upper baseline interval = 2.99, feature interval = 2.79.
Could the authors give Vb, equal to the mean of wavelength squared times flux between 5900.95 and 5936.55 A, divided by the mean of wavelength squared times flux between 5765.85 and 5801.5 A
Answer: 1.10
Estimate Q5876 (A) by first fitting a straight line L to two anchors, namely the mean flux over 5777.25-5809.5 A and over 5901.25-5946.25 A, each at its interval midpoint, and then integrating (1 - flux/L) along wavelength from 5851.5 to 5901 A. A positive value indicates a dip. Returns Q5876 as 1.0 A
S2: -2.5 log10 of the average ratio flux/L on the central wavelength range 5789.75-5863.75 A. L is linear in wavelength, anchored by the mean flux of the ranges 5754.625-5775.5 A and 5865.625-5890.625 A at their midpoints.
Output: 0.01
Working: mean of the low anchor 2.75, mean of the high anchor 2.87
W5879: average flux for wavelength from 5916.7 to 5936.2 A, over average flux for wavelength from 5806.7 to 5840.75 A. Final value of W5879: 1.04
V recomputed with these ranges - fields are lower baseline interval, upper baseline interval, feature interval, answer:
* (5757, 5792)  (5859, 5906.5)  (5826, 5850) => 0.83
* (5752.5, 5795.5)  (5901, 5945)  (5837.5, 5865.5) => 0.78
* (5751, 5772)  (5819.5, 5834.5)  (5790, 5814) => -1.15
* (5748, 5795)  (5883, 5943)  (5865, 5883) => -0.98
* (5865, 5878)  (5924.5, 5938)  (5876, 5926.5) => 2.94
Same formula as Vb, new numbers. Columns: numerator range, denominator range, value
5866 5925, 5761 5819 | 1.03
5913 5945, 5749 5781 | 1.11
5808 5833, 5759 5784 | 1.06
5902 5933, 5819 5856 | 1.08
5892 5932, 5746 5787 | 1.07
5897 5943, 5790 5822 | 1.02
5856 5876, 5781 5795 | 1.05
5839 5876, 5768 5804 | 1.05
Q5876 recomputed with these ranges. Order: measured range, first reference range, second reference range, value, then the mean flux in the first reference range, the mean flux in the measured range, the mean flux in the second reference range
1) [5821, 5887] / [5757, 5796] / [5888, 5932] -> 0.0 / 2.77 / 2.78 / 2.79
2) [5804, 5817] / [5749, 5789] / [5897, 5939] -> -1.1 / 2.77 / 3.02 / 2.84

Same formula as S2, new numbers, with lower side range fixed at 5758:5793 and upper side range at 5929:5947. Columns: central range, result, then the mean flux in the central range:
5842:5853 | 0.01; 2.77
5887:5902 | 0.08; 2.63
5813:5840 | 0.01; 2.76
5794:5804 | 0.00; 2.78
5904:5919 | 0.02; 2.78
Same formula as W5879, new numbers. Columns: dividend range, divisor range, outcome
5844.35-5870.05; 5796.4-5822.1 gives 0.96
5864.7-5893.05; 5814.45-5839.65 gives 1.04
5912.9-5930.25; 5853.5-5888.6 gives 1.03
